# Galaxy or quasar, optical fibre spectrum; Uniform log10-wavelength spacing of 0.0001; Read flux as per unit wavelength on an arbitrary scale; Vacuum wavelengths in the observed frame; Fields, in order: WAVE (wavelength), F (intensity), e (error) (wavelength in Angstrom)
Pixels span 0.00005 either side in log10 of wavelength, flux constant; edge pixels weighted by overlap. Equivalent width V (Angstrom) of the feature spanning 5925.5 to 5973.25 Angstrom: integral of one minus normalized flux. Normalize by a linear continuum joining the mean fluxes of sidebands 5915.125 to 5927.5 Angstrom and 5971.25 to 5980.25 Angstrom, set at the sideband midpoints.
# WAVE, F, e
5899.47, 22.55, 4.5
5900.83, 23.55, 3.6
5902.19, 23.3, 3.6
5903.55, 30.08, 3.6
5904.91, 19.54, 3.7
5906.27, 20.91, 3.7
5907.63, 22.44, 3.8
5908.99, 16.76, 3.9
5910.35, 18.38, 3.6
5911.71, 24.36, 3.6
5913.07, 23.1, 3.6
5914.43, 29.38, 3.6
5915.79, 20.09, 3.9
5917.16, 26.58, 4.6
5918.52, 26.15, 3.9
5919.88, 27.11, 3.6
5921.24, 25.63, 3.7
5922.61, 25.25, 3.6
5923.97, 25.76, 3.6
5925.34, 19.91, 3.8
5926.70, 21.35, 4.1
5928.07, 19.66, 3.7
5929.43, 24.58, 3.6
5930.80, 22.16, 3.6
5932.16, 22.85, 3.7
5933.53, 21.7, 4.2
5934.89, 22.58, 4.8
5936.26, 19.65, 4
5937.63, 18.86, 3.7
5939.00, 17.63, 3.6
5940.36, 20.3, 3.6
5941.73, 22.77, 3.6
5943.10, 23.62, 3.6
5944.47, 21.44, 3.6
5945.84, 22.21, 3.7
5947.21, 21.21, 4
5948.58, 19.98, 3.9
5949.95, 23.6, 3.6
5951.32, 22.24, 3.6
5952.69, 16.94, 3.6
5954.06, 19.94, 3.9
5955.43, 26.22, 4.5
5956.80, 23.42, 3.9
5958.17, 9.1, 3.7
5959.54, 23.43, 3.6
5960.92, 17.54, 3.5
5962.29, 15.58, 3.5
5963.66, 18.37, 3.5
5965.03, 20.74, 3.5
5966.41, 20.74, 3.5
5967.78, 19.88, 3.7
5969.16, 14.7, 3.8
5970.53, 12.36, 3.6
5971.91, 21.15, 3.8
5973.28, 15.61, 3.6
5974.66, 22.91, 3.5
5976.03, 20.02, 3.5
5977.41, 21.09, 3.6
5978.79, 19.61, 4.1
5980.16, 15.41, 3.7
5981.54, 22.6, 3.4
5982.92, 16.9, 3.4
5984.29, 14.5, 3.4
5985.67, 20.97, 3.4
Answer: 3.68 Angstrom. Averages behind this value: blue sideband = 24.2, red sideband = 19.7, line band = 20.2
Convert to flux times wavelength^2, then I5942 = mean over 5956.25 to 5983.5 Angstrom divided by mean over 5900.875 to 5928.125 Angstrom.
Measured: 0.81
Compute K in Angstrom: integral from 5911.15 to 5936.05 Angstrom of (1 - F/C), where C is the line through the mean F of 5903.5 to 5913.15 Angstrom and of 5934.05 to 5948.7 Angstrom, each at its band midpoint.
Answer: -3.0 Angstrom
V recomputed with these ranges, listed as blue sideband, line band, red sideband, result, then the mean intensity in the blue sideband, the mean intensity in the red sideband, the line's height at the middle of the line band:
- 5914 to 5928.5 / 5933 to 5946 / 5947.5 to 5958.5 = 0.6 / 24.2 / 20.6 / 22.1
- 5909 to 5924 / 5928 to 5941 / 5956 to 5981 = 0.7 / 24.3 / 18.5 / 22.3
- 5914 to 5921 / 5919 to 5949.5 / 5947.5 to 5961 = 1.5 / 25.7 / 20.4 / 23.3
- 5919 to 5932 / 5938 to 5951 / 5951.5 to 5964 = -0.3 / 23.5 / 19.1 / 20.9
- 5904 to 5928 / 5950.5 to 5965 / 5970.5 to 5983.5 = 0.7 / 23.1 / 19.1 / 20.4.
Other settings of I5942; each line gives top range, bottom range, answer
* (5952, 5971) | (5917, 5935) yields 0.80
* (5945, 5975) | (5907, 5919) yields 0.86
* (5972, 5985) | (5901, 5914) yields 0.87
